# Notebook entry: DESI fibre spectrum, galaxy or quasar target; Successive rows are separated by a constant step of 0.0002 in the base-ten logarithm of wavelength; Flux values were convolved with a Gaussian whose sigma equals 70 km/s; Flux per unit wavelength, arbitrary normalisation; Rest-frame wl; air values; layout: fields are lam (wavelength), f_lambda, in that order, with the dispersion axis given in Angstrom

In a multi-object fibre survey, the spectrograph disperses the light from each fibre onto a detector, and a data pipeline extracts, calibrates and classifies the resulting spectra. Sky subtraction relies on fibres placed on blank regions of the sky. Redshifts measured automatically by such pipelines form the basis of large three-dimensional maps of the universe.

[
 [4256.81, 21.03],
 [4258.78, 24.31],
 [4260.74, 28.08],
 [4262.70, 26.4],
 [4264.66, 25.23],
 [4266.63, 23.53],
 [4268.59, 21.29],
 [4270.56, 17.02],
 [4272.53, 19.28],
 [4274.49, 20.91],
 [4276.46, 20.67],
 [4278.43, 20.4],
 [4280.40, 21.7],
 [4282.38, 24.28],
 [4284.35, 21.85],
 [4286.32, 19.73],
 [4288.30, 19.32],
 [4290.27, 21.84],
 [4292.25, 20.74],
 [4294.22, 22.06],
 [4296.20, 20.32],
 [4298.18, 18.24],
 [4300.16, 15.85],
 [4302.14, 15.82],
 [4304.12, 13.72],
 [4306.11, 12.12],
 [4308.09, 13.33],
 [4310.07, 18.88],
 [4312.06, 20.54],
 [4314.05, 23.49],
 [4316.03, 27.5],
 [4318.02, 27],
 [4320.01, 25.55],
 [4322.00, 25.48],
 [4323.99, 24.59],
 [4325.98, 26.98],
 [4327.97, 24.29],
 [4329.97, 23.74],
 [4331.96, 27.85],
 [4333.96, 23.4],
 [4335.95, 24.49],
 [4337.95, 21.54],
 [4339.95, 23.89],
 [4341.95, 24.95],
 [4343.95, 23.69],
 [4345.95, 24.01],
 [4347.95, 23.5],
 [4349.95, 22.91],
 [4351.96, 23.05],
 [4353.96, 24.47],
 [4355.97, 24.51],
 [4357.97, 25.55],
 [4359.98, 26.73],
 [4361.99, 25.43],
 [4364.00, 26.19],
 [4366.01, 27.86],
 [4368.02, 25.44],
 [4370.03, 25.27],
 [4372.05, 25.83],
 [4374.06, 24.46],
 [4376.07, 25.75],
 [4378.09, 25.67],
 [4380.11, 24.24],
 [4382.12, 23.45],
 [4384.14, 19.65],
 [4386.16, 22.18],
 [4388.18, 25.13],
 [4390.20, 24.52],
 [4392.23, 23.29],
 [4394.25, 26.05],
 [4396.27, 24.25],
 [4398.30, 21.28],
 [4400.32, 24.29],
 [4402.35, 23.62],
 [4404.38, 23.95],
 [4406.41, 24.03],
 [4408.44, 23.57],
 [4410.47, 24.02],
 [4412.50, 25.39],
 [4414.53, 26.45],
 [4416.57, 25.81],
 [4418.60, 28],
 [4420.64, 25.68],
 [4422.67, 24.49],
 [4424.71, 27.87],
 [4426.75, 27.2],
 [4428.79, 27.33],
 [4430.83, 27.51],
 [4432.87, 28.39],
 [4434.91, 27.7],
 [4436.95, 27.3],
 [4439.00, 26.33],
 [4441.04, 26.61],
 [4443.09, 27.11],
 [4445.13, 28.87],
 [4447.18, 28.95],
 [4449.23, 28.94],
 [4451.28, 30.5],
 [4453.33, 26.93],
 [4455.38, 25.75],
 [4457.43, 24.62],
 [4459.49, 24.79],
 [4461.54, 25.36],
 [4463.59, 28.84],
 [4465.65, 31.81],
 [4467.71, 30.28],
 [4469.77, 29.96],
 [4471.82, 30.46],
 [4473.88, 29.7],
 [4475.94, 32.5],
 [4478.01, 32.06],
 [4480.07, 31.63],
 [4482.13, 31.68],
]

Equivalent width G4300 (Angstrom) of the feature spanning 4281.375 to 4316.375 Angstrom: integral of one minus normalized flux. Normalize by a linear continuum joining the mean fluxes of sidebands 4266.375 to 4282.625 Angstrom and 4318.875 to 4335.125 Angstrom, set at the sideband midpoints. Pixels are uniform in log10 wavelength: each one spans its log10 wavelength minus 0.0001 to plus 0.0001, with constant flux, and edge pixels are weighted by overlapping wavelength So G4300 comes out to 5.4 Angstrom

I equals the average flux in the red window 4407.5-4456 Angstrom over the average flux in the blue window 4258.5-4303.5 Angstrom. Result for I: 1.28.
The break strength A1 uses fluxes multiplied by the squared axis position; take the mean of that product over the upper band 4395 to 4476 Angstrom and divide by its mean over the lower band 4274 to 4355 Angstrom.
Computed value 1.3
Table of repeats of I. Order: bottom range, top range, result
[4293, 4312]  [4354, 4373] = 1.52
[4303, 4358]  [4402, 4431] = 1.12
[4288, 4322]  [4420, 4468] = 1.37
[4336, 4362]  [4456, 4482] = 1.22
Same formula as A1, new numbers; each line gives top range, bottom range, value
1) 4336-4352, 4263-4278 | 1.14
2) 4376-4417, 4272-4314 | 1.31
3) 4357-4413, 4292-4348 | 1.15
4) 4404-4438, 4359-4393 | 1.08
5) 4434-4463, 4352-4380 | 1.11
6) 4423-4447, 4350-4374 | 1.12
